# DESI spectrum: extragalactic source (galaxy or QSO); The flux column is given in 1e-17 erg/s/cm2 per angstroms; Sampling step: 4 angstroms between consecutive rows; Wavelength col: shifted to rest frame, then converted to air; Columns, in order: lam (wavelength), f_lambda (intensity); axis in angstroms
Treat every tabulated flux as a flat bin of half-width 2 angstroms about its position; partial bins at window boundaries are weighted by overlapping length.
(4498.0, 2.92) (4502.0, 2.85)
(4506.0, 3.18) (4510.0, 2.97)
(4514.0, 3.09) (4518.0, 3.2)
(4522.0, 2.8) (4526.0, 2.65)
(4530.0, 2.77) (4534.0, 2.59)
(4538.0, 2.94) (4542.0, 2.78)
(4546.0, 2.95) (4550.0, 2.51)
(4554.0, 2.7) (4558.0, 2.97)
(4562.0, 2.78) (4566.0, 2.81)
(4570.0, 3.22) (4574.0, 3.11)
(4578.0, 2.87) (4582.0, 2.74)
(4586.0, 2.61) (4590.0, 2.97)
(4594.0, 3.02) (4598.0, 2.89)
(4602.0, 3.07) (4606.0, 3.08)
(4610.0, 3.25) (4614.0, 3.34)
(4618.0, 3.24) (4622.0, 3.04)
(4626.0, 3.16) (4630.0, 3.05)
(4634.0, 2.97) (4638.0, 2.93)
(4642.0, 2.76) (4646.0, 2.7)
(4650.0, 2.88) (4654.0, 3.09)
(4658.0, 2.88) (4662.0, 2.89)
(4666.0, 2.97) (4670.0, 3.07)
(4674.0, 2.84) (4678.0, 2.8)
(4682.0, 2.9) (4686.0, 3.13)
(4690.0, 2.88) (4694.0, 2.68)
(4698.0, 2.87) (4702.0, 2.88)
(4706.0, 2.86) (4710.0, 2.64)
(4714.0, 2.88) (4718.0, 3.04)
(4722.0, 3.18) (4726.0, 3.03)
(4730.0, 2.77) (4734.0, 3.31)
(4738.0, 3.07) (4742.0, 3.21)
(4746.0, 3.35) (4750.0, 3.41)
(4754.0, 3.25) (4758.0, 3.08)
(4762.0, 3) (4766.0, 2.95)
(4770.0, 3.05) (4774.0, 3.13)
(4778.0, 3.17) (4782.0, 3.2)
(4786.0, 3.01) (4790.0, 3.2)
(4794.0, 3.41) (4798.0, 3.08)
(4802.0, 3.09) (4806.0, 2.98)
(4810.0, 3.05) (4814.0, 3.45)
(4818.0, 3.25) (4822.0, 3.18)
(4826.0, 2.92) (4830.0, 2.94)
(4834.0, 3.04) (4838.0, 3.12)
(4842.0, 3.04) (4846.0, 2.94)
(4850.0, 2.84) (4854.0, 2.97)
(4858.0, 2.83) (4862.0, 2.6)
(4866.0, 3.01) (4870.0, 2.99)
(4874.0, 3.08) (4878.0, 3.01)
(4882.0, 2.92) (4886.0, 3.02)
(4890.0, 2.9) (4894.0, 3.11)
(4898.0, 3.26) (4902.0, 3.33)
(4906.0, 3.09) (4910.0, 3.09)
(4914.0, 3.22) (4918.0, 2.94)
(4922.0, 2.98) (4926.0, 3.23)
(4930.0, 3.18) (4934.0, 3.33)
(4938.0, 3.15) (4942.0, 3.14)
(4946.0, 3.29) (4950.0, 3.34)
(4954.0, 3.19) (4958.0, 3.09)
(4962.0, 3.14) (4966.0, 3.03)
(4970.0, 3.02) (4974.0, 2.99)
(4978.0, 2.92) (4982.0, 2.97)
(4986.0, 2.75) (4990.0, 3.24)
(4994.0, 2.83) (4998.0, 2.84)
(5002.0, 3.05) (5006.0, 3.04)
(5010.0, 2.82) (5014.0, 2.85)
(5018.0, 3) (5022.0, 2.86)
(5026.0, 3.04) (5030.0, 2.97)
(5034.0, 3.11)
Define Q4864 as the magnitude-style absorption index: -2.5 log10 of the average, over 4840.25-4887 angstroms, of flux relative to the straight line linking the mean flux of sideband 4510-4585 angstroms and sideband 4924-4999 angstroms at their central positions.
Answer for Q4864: 0.04 mag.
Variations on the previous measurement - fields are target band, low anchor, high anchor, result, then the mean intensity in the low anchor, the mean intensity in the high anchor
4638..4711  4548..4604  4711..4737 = 0.04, 2.88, 3.02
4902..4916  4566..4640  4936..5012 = -0.04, 3.03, 3.04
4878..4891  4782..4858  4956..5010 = 0.03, 3.08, 2.99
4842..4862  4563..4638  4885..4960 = 0.09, 3.02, 3.15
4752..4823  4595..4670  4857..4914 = -0.04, 3.01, 3.03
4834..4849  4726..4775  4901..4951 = 0.05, 3.13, 3.17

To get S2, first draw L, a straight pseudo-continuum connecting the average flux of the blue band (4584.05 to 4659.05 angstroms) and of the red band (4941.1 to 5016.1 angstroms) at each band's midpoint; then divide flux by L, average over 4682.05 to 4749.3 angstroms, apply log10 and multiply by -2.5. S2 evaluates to 0.00 mag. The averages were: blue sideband 3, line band 2.99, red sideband 3.03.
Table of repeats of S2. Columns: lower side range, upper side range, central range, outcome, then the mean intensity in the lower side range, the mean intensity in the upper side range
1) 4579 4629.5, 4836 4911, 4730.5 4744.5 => -0.048 mag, 3.03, 3.01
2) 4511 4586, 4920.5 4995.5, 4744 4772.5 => -0.062 mag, 2.85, 3.1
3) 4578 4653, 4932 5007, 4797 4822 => -0.044 mag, 2.98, 3.07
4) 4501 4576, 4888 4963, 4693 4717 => 0.070 mag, 2.89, 3.16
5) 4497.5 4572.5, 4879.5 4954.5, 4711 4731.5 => 0.014 mag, 2.88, 3.14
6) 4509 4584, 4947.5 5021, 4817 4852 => -0.024 mag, 2.86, 3.01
